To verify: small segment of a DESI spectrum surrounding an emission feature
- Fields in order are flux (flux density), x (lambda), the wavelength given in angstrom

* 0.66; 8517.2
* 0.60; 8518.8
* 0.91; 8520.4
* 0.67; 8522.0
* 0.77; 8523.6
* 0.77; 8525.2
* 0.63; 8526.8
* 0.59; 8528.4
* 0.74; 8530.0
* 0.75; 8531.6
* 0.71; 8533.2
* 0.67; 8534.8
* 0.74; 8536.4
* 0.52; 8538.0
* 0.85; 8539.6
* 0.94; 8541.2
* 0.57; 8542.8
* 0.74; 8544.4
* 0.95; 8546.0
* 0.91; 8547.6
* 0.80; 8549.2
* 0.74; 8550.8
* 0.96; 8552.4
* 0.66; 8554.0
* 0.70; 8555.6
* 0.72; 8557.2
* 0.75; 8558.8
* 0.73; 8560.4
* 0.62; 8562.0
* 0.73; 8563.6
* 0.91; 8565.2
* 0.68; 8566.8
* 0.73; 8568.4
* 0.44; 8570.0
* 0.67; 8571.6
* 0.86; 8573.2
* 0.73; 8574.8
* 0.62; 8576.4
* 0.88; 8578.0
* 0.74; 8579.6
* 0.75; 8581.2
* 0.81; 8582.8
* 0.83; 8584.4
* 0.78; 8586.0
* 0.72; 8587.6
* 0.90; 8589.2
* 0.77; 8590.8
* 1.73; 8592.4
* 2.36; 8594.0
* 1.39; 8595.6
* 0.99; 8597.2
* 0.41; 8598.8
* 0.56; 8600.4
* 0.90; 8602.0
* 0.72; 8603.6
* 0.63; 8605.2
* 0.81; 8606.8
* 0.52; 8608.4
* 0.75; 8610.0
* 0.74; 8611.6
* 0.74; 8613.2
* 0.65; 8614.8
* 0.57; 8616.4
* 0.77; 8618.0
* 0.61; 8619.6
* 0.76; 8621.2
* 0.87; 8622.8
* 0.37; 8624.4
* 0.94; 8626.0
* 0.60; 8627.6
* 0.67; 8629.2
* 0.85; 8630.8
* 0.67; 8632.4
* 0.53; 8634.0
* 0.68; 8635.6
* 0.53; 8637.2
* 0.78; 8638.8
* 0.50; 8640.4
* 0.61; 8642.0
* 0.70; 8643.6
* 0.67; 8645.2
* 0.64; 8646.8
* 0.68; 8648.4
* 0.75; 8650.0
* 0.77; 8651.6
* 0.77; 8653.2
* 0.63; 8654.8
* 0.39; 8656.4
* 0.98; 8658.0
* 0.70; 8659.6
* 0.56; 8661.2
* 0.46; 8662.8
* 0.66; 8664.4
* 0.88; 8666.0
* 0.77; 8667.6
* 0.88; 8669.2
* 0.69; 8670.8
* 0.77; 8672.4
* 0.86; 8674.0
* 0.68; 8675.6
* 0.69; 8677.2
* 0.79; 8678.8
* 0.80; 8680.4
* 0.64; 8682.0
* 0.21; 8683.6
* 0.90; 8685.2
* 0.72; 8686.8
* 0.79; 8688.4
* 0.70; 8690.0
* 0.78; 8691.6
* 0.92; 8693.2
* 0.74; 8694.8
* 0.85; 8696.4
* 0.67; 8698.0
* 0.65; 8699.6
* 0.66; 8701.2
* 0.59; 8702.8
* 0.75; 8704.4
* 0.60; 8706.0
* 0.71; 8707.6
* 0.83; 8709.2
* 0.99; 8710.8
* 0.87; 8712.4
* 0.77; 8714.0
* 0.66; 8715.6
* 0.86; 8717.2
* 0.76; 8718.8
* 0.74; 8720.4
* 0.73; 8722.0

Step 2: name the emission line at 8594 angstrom H-beta 4861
